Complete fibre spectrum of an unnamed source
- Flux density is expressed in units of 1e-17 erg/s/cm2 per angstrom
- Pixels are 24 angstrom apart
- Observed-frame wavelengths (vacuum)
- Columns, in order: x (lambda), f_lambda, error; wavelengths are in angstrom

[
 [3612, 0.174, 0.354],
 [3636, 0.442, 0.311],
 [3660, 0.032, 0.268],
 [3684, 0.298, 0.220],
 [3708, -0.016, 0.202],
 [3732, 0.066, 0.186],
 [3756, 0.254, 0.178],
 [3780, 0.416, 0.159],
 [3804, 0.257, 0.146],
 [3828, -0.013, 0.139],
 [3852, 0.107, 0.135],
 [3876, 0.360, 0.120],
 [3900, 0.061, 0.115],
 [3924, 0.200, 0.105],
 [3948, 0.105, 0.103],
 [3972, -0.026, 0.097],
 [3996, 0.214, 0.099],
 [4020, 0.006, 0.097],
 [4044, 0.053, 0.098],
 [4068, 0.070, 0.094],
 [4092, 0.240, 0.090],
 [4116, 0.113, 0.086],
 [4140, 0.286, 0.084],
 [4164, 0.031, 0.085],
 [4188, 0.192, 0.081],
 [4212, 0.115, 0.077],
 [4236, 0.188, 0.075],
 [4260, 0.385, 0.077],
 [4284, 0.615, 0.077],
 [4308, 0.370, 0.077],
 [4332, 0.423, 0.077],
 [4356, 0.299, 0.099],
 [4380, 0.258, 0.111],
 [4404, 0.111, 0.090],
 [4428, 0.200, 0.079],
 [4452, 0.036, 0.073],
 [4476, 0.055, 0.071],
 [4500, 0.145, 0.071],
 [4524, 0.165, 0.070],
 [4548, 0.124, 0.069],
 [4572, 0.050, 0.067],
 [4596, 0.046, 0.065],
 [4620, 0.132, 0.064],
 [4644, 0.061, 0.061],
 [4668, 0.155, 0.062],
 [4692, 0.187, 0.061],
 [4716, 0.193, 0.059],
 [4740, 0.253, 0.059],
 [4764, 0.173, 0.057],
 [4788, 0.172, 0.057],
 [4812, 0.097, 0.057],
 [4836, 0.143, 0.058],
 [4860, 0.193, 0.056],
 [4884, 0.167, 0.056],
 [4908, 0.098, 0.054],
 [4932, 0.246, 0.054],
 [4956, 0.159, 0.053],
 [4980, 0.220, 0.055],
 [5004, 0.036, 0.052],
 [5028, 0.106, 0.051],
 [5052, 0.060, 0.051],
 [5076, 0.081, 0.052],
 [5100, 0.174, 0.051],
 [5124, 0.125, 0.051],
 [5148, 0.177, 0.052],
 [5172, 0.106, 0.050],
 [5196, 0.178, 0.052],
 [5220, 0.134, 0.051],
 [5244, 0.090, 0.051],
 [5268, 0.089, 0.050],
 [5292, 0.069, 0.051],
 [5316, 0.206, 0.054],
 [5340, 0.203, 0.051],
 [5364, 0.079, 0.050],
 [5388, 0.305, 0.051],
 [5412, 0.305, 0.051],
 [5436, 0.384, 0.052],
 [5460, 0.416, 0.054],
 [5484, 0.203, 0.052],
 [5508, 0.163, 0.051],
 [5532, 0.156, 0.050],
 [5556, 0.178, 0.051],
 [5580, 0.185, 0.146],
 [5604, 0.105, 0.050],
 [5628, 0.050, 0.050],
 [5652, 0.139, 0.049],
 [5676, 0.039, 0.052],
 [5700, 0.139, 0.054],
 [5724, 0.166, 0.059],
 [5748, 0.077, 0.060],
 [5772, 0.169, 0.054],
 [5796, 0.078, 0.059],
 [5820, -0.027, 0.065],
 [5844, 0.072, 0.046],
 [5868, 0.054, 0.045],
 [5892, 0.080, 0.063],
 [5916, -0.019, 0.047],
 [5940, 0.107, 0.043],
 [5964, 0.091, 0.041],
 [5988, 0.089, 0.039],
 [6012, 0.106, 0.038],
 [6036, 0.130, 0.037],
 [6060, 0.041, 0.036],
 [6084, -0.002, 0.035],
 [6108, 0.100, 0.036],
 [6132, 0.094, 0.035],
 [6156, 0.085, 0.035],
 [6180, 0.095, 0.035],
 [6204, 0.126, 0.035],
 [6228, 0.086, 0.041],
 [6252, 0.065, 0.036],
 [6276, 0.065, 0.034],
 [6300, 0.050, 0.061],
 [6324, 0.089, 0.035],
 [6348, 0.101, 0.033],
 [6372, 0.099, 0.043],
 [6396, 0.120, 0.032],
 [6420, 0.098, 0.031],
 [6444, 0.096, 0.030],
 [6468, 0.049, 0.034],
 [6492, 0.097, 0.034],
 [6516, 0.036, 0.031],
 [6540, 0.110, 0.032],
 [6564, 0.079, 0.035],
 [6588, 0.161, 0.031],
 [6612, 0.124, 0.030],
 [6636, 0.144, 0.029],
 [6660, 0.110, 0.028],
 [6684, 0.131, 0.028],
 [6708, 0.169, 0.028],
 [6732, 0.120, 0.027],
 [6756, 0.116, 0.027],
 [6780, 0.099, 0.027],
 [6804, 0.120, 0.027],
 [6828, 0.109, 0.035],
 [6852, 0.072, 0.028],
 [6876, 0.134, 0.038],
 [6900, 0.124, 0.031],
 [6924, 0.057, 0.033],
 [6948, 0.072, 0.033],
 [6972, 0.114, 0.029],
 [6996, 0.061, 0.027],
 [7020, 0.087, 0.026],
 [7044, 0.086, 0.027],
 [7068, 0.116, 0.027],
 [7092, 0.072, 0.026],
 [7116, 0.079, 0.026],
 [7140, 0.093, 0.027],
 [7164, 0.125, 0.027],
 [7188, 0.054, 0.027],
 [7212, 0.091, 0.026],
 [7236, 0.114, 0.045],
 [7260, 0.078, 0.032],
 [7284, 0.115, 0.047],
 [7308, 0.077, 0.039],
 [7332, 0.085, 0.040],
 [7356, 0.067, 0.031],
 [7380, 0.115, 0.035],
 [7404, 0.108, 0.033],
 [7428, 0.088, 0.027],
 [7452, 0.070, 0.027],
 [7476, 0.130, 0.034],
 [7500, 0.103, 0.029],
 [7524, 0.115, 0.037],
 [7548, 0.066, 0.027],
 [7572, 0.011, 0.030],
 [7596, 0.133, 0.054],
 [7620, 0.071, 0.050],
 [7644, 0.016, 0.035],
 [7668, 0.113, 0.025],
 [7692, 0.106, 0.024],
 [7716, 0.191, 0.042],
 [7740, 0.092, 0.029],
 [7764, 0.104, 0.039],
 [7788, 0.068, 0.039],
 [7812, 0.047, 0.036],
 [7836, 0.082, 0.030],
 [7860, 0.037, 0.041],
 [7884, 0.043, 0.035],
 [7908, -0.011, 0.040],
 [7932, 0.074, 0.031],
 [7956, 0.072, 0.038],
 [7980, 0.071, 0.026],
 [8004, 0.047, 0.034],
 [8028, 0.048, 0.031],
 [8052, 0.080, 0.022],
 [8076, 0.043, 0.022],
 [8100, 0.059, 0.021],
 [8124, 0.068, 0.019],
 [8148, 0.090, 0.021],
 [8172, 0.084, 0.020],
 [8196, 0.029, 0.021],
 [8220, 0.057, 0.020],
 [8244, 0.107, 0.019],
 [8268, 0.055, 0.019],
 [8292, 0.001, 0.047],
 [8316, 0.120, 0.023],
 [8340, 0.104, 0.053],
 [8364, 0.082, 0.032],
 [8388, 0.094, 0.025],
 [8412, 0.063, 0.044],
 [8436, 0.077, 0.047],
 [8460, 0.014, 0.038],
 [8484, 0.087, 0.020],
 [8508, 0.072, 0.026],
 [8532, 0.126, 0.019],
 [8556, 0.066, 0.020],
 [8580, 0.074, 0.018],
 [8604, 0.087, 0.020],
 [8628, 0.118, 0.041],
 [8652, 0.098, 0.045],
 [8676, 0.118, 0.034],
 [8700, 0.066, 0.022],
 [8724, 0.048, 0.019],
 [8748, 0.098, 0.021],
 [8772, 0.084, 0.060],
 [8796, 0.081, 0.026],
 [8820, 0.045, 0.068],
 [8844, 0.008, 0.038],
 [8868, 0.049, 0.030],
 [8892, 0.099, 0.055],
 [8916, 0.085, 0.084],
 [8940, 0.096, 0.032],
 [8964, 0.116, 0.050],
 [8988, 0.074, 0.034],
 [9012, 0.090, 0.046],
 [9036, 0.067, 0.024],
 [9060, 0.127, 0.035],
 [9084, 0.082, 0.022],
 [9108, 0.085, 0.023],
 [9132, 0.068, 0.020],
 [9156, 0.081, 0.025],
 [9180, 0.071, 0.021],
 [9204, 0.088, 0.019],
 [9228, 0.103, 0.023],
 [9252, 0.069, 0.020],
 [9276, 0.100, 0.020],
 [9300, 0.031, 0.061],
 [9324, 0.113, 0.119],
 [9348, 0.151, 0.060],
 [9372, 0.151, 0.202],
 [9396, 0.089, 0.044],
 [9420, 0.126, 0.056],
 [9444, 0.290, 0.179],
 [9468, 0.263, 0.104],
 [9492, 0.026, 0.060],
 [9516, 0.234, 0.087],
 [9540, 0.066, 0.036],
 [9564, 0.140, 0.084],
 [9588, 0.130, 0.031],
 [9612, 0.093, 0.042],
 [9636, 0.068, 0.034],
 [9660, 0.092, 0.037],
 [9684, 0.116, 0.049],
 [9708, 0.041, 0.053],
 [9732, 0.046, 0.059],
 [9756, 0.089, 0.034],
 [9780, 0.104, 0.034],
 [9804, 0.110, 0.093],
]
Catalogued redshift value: 2.515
